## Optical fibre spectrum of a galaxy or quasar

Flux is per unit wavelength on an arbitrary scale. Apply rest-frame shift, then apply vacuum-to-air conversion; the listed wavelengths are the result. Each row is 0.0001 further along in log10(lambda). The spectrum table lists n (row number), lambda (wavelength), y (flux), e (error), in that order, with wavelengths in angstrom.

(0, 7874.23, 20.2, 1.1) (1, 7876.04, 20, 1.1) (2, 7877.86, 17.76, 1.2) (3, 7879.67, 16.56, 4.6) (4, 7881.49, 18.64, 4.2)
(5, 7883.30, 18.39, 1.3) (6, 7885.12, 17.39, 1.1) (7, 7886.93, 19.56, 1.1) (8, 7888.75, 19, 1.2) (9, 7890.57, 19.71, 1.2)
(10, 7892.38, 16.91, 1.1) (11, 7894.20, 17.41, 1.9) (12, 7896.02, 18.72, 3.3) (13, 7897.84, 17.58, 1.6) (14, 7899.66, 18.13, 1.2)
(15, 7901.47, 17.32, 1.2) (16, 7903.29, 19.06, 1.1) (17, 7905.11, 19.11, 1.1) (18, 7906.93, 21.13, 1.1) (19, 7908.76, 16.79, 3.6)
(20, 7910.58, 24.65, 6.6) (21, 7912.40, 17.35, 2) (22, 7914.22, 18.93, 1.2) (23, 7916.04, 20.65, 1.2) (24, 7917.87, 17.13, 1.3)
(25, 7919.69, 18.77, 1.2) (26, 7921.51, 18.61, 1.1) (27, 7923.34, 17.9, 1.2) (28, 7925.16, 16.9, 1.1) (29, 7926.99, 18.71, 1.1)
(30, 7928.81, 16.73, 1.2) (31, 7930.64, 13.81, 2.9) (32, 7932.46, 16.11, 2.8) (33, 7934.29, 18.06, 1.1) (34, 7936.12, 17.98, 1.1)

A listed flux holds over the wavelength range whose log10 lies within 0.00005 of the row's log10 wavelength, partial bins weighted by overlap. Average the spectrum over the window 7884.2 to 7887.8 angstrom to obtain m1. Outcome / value 18.5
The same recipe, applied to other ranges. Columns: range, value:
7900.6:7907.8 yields 19.2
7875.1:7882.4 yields 18.3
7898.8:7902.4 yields 17.8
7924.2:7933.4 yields 16.5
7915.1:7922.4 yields 18.8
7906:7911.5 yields 20.8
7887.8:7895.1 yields 18.3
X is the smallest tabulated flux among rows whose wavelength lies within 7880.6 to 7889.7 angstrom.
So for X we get 17.39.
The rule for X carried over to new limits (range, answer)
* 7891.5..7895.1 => 16.91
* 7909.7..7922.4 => 17.13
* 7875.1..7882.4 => 16.56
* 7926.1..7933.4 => 13.81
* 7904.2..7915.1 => 16.79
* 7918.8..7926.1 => 16.9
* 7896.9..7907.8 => 17.32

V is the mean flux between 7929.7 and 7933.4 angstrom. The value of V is 15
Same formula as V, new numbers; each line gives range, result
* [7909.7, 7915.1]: 20.3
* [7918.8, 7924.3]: 18.4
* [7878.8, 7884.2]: 17.9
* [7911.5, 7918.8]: 18.5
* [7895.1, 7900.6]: 18.1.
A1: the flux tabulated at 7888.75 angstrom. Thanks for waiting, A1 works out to 19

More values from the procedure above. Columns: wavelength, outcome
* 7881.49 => 18.64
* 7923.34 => 17.9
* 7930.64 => 13.81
